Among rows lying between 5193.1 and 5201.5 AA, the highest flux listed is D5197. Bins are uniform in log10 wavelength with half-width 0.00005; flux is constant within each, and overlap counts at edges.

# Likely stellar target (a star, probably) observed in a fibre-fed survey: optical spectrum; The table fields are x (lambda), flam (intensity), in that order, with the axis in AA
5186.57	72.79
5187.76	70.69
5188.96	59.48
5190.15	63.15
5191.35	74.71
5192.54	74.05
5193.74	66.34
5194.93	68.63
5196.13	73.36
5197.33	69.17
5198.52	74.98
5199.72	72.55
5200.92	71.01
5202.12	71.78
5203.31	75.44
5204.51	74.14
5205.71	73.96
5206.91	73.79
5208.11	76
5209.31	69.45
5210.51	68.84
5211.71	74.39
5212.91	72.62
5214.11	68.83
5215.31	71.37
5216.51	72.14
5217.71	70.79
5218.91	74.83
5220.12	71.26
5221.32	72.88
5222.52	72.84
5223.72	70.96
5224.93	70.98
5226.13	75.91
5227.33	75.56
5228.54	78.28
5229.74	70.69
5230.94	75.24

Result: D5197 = 74.98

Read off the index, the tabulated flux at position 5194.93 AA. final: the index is 68.63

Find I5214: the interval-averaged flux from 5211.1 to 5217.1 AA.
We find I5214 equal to 71.9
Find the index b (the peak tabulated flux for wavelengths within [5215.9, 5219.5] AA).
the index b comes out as 74.83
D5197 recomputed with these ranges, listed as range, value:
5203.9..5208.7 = 76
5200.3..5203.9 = 75.44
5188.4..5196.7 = 74.71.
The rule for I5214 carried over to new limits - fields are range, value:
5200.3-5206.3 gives 73.3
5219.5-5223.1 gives 72.3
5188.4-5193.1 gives 67.9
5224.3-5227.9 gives 74.1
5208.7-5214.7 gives 70.8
